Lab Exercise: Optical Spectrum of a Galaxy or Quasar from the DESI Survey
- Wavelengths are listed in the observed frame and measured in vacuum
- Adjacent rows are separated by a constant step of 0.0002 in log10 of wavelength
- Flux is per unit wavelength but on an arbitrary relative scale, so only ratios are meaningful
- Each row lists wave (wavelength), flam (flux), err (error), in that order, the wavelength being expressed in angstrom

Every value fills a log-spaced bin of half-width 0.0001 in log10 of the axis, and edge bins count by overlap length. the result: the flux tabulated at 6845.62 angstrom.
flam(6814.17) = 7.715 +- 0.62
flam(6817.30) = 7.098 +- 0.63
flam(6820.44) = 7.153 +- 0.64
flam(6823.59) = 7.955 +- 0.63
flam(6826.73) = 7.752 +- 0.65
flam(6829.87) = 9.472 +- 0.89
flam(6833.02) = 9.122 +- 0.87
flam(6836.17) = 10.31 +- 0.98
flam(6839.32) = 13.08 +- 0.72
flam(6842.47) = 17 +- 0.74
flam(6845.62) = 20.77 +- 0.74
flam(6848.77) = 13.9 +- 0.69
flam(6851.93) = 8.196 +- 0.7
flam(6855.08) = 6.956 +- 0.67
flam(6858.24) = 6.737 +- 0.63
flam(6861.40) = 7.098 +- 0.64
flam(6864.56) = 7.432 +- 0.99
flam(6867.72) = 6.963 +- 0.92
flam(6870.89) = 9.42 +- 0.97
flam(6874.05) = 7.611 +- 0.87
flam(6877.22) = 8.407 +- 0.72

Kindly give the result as 20.77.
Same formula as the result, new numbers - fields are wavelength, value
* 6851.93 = 8.196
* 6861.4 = 7.098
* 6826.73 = 7.752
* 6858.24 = 6.737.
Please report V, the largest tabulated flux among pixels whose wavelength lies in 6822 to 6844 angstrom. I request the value 17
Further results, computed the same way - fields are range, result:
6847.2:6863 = 13.9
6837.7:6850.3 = 20.77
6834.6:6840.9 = 13.08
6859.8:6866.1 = 7.432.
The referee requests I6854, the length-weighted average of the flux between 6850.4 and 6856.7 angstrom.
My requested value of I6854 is 7.57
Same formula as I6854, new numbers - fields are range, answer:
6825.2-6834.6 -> 8.79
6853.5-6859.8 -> 6.85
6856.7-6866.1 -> 7.09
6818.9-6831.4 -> 8.08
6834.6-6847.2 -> 15.3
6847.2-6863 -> 8.57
